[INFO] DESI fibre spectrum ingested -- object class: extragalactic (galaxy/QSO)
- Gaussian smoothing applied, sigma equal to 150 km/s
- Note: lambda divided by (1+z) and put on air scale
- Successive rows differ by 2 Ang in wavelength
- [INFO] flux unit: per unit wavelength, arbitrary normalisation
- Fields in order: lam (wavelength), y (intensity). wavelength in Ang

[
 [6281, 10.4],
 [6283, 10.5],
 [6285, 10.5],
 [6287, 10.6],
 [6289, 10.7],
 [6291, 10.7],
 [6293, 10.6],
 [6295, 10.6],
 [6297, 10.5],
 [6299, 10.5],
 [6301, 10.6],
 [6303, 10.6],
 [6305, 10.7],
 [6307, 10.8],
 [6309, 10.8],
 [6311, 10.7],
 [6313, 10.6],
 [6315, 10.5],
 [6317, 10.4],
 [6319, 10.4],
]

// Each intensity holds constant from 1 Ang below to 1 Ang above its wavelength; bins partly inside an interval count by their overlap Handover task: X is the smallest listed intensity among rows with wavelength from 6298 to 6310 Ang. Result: 10.5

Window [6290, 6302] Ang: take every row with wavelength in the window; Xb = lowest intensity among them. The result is 10.5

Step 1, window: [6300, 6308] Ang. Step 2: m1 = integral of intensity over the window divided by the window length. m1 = 10.7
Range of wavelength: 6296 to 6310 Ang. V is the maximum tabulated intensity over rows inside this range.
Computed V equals 10.8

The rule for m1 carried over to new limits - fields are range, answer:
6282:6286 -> 10.5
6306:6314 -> 10.7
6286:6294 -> 10.7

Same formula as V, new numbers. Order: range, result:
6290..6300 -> 10.7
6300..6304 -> 10.6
